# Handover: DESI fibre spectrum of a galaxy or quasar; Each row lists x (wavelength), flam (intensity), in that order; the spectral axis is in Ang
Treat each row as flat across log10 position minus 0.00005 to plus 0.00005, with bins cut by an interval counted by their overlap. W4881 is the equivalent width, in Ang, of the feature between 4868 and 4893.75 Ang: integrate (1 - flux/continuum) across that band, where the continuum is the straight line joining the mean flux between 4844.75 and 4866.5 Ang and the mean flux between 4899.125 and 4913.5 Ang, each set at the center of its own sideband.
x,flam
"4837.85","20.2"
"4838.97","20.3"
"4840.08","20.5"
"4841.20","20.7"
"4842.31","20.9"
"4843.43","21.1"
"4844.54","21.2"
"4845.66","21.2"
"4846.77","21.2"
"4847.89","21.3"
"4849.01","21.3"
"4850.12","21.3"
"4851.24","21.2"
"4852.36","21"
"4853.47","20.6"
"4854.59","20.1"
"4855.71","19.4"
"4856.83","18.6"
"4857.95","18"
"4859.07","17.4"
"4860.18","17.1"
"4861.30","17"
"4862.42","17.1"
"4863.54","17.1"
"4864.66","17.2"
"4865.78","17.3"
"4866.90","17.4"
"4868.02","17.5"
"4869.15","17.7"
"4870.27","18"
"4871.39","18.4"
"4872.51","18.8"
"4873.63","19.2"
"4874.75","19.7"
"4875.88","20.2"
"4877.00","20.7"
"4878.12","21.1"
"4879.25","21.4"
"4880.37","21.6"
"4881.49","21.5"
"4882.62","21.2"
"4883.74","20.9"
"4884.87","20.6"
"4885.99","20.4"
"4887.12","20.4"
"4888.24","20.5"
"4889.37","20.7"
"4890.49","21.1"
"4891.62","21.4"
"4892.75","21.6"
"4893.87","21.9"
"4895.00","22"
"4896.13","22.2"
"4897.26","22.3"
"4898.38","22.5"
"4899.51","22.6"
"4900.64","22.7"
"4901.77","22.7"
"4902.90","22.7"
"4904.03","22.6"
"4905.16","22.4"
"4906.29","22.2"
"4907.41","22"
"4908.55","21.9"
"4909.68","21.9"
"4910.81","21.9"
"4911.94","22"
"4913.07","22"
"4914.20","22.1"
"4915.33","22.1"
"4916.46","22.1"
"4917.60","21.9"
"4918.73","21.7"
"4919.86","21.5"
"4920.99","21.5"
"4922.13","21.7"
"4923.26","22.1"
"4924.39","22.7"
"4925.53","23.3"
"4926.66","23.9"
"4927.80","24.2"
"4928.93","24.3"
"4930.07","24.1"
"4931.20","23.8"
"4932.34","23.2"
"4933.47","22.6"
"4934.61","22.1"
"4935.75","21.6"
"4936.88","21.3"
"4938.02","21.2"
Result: 0.6 Ang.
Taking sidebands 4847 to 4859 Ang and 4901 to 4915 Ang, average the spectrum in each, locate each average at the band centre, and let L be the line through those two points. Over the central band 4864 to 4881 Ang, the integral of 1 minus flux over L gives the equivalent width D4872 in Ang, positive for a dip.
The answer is 1.5 Ang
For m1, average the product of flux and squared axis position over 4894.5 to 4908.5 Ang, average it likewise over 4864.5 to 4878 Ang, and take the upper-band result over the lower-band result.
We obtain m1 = 1.2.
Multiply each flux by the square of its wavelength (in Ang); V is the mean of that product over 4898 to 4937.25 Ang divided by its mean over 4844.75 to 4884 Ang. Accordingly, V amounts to 1.2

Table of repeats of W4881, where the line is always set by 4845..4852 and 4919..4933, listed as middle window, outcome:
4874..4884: 0.5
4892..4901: 0.1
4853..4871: 3.0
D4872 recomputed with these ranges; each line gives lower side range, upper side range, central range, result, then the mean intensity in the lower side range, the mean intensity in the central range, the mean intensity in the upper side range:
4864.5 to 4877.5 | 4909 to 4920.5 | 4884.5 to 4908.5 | -1.50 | 18.5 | 21.8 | 21.9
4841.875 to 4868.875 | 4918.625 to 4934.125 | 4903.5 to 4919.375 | 0.08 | 19.3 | 22.1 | 22.9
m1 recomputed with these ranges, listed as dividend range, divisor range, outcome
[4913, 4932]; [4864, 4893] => 1.16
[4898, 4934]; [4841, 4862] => 1.16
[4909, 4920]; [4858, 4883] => 1.19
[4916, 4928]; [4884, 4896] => 1.07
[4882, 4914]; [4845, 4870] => 1.17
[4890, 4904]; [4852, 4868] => 1.24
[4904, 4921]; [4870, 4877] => 1.16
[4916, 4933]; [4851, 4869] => 1.28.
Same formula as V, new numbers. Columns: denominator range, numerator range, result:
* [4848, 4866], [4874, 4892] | 1.11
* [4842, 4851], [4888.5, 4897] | 1.04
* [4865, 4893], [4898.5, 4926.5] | 1.13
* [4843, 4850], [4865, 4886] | 0.93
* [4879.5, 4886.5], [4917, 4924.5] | 1.05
